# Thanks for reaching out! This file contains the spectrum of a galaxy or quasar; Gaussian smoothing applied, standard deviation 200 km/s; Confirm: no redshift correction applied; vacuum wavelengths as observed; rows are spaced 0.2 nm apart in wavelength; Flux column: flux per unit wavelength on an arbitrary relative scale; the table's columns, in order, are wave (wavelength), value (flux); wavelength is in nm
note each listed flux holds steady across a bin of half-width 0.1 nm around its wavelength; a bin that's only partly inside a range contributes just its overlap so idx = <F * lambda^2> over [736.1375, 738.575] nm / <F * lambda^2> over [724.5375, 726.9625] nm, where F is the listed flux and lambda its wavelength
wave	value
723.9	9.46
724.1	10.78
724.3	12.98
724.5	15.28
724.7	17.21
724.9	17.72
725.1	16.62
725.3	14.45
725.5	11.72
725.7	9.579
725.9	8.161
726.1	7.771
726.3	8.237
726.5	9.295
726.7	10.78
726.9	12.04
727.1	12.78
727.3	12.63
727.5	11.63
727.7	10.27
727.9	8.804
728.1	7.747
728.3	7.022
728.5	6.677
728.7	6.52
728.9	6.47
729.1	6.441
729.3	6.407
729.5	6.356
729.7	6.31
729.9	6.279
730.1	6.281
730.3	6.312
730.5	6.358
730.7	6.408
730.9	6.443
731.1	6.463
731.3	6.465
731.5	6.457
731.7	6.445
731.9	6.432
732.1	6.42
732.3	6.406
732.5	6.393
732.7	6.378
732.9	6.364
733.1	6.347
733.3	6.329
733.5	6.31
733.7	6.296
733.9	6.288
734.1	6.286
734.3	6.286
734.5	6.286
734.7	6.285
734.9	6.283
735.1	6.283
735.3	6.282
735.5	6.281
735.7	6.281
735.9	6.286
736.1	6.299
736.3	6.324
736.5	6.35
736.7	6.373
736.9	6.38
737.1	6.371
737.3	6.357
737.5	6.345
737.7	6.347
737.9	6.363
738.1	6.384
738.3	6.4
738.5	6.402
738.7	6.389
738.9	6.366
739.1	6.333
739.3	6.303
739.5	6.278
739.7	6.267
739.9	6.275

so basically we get 0.5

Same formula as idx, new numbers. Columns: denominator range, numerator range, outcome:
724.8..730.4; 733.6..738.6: 0.69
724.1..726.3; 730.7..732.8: 0.51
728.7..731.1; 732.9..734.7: 1.00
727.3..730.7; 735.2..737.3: 0.87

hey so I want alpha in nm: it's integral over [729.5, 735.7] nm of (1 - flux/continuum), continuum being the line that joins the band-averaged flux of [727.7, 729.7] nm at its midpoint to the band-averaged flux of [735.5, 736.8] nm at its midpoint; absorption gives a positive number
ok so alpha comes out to 0.30 nm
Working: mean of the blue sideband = 7.07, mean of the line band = 6.35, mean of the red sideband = 6.32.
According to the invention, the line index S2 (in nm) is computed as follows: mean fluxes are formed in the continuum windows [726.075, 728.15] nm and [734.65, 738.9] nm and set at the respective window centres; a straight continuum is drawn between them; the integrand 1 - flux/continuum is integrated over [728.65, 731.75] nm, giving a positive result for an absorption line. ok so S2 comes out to 0.90 nm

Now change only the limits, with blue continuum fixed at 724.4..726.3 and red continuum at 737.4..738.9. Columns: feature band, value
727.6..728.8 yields 0.380 nm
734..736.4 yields 0.481 nm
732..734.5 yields 0.712 nm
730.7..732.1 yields 0.481 nm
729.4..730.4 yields 0.404 nm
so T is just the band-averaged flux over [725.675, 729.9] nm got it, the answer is 8.59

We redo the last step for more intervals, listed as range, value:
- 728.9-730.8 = 6.36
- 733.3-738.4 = 6.32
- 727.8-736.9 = 6.46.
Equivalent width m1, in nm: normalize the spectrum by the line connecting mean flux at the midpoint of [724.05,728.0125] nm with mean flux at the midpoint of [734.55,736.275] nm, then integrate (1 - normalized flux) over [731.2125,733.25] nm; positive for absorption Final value 0.44 nm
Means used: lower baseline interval 11.9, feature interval 6.41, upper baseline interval 6.29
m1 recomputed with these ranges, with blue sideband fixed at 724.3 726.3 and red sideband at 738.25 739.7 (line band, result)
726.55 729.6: 0.738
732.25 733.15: 0.287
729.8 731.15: 0.526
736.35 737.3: 0.130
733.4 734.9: 0.410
